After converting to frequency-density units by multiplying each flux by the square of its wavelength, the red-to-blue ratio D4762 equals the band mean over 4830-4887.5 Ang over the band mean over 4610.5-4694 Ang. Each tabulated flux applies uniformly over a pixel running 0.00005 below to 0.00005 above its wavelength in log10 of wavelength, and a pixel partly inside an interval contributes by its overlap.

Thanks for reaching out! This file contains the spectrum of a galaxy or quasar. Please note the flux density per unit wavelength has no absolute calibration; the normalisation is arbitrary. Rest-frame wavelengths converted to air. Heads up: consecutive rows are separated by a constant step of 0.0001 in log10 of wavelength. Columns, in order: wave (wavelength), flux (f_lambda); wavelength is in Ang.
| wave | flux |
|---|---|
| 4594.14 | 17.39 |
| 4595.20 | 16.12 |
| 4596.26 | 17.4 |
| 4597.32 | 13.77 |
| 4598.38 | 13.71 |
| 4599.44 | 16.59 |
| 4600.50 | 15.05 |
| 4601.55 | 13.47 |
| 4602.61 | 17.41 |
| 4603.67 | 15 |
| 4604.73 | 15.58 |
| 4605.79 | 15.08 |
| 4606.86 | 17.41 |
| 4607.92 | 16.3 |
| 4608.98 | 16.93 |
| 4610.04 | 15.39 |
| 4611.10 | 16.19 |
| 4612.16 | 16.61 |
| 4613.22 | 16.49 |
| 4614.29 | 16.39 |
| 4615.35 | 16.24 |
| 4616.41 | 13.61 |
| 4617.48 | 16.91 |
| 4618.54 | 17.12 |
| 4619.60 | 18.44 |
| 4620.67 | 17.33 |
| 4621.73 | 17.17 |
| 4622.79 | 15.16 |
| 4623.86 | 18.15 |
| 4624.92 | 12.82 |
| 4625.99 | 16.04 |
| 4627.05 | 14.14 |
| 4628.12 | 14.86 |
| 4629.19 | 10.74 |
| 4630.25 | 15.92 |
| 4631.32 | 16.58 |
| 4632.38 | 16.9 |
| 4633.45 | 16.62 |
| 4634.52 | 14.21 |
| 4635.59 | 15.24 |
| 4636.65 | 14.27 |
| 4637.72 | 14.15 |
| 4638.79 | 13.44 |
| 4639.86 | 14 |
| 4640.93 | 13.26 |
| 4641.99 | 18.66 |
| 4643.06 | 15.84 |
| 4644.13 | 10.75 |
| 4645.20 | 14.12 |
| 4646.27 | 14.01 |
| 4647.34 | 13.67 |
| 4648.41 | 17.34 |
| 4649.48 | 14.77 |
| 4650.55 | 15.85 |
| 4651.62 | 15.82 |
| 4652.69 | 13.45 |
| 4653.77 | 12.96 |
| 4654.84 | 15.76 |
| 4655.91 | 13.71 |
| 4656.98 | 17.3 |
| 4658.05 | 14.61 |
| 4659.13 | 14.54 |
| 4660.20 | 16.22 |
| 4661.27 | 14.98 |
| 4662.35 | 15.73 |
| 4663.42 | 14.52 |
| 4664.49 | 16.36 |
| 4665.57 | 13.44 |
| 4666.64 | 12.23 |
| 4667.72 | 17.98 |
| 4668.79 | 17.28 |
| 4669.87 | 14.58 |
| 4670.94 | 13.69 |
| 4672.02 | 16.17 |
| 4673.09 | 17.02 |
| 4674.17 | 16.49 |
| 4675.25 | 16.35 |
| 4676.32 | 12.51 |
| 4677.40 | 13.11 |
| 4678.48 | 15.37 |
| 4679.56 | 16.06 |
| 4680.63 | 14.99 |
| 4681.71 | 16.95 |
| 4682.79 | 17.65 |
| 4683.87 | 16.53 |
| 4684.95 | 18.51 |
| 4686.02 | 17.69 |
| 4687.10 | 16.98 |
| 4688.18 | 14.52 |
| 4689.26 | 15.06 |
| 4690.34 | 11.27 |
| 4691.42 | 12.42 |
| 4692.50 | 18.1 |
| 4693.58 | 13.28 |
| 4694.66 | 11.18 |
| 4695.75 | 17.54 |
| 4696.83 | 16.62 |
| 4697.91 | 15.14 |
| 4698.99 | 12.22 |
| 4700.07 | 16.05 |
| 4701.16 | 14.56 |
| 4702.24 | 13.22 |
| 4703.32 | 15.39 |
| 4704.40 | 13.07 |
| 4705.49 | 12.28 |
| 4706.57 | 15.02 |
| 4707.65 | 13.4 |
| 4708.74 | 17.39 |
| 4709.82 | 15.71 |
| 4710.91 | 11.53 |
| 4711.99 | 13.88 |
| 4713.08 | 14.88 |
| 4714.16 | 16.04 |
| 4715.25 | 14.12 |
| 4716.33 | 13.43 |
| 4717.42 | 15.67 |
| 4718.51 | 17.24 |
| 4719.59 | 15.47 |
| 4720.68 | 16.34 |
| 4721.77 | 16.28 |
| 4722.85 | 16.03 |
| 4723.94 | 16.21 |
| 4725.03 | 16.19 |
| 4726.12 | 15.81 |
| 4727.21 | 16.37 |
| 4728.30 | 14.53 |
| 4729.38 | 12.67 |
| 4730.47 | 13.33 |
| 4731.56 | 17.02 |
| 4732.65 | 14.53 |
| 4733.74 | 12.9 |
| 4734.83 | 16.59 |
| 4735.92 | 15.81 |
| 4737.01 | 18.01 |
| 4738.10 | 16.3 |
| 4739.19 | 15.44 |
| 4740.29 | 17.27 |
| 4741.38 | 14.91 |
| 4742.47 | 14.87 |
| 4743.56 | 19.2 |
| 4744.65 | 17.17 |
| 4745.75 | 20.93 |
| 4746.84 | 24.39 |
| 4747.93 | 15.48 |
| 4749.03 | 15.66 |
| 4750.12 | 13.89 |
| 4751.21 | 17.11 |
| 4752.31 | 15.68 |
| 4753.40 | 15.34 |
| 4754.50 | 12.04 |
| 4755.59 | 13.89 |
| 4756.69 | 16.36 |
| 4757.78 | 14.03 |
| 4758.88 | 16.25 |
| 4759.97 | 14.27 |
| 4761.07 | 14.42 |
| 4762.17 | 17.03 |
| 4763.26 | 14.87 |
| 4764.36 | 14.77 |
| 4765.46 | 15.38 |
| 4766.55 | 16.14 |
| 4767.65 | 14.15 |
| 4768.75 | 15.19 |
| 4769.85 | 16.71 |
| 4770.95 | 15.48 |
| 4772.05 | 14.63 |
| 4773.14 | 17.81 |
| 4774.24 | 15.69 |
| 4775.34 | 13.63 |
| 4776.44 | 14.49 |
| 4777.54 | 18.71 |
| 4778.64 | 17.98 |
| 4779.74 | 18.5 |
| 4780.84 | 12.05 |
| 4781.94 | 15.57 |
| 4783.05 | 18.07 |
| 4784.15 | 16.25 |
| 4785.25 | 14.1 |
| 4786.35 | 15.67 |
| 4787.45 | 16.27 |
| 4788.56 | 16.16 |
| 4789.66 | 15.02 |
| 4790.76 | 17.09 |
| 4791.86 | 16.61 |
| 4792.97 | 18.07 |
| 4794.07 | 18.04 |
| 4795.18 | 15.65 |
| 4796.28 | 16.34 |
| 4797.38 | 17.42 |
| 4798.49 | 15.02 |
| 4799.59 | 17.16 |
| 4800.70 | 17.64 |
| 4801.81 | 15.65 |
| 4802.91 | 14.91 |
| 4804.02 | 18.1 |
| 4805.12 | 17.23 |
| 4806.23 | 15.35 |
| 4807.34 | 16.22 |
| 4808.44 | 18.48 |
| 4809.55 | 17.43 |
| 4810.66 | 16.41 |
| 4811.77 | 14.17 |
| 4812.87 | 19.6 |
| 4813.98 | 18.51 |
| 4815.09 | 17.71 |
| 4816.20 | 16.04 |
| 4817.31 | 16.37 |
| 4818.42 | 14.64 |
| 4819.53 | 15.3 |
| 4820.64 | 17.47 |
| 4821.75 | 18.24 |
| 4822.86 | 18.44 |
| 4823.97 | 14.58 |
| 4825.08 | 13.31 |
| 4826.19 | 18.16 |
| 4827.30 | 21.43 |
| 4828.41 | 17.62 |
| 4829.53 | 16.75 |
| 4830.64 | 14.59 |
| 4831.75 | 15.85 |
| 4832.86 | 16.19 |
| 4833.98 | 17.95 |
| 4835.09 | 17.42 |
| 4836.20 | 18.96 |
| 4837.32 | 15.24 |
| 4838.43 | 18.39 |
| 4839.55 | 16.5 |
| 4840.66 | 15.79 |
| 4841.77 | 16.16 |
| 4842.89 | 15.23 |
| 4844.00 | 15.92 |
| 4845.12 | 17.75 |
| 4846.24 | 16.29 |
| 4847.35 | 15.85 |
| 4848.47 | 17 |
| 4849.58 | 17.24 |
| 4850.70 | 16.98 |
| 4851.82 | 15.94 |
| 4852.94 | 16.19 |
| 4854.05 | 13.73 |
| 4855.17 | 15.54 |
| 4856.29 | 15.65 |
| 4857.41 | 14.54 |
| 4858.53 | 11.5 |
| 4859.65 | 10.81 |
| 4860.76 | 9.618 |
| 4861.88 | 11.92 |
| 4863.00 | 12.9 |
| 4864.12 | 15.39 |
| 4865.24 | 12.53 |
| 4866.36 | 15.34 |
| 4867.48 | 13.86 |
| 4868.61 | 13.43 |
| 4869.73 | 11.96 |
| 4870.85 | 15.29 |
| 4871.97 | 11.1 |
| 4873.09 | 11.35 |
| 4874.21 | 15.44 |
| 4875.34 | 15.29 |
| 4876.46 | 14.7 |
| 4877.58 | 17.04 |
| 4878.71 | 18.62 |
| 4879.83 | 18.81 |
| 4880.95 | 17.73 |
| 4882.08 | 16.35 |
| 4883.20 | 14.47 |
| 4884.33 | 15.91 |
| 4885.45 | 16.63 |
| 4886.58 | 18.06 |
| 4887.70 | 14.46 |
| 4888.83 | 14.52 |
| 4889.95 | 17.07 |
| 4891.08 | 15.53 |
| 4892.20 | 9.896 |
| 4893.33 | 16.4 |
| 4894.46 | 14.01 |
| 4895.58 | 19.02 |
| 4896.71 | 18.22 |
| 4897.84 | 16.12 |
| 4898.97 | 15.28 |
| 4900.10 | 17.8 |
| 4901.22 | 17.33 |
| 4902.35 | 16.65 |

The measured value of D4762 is 1.09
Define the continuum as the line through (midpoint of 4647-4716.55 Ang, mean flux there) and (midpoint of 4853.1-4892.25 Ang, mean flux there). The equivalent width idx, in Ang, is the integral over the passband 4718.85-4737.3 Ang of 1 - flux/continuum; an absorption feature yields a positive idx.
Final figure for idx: -0.7 Ang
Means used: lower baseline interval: 15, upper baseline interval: 14.6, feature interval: 15.5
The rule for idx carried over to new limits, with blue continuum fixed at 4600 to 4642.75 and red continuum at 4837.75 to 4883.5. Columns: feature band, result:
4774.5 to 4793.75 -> -1.2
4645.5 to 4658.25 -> 0.5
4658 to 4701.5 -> 0.6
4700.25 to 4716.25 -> 1.1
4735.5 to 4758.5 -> -1.6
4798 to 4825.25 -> -2.6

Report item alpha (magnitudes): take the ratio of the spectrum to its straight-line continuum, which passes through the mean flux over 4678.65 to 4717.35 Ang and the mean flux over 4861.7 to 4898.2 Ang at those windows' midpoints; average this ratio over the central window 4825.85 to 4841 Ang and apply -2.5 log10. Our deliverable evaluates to -0.14 mag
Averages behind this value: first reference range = 14.9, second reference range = 15.2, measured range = 17.2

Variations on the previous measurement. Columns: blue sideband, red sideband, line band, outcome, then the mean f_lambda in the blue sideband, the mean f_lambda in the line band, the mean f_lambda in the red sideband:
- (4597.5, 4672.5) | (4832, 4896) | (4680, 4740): 0.009 mag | 15.3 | 15.2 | 15.3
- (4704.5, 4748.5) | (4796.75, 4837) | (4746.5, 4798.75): 0.028 mag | 15.7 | 15.9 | 16.8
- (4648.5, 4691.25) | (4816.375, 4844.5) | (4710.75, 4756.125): 0.007 mag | 15.4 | 15.8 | 16.7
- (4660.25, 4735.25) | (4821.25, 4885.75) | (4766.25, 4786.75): -0.033 mag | 15.1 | 15.8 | 15.6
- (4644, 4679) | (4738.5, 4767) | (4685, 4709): 0.049 mag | 15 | 14.7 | 16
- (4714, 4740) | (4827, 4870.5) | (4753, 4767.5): 0.038 mag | 15.5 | 15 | 15.4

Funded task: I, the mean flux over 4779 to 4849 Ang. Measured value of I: 16.6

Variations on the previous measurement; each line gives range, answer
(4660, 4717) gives 15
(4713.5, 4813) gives 16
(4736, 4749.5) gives 17.4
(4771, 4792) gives 16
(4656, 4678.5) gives 15.2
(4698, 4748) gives 15.5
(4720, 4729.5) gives 15.7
